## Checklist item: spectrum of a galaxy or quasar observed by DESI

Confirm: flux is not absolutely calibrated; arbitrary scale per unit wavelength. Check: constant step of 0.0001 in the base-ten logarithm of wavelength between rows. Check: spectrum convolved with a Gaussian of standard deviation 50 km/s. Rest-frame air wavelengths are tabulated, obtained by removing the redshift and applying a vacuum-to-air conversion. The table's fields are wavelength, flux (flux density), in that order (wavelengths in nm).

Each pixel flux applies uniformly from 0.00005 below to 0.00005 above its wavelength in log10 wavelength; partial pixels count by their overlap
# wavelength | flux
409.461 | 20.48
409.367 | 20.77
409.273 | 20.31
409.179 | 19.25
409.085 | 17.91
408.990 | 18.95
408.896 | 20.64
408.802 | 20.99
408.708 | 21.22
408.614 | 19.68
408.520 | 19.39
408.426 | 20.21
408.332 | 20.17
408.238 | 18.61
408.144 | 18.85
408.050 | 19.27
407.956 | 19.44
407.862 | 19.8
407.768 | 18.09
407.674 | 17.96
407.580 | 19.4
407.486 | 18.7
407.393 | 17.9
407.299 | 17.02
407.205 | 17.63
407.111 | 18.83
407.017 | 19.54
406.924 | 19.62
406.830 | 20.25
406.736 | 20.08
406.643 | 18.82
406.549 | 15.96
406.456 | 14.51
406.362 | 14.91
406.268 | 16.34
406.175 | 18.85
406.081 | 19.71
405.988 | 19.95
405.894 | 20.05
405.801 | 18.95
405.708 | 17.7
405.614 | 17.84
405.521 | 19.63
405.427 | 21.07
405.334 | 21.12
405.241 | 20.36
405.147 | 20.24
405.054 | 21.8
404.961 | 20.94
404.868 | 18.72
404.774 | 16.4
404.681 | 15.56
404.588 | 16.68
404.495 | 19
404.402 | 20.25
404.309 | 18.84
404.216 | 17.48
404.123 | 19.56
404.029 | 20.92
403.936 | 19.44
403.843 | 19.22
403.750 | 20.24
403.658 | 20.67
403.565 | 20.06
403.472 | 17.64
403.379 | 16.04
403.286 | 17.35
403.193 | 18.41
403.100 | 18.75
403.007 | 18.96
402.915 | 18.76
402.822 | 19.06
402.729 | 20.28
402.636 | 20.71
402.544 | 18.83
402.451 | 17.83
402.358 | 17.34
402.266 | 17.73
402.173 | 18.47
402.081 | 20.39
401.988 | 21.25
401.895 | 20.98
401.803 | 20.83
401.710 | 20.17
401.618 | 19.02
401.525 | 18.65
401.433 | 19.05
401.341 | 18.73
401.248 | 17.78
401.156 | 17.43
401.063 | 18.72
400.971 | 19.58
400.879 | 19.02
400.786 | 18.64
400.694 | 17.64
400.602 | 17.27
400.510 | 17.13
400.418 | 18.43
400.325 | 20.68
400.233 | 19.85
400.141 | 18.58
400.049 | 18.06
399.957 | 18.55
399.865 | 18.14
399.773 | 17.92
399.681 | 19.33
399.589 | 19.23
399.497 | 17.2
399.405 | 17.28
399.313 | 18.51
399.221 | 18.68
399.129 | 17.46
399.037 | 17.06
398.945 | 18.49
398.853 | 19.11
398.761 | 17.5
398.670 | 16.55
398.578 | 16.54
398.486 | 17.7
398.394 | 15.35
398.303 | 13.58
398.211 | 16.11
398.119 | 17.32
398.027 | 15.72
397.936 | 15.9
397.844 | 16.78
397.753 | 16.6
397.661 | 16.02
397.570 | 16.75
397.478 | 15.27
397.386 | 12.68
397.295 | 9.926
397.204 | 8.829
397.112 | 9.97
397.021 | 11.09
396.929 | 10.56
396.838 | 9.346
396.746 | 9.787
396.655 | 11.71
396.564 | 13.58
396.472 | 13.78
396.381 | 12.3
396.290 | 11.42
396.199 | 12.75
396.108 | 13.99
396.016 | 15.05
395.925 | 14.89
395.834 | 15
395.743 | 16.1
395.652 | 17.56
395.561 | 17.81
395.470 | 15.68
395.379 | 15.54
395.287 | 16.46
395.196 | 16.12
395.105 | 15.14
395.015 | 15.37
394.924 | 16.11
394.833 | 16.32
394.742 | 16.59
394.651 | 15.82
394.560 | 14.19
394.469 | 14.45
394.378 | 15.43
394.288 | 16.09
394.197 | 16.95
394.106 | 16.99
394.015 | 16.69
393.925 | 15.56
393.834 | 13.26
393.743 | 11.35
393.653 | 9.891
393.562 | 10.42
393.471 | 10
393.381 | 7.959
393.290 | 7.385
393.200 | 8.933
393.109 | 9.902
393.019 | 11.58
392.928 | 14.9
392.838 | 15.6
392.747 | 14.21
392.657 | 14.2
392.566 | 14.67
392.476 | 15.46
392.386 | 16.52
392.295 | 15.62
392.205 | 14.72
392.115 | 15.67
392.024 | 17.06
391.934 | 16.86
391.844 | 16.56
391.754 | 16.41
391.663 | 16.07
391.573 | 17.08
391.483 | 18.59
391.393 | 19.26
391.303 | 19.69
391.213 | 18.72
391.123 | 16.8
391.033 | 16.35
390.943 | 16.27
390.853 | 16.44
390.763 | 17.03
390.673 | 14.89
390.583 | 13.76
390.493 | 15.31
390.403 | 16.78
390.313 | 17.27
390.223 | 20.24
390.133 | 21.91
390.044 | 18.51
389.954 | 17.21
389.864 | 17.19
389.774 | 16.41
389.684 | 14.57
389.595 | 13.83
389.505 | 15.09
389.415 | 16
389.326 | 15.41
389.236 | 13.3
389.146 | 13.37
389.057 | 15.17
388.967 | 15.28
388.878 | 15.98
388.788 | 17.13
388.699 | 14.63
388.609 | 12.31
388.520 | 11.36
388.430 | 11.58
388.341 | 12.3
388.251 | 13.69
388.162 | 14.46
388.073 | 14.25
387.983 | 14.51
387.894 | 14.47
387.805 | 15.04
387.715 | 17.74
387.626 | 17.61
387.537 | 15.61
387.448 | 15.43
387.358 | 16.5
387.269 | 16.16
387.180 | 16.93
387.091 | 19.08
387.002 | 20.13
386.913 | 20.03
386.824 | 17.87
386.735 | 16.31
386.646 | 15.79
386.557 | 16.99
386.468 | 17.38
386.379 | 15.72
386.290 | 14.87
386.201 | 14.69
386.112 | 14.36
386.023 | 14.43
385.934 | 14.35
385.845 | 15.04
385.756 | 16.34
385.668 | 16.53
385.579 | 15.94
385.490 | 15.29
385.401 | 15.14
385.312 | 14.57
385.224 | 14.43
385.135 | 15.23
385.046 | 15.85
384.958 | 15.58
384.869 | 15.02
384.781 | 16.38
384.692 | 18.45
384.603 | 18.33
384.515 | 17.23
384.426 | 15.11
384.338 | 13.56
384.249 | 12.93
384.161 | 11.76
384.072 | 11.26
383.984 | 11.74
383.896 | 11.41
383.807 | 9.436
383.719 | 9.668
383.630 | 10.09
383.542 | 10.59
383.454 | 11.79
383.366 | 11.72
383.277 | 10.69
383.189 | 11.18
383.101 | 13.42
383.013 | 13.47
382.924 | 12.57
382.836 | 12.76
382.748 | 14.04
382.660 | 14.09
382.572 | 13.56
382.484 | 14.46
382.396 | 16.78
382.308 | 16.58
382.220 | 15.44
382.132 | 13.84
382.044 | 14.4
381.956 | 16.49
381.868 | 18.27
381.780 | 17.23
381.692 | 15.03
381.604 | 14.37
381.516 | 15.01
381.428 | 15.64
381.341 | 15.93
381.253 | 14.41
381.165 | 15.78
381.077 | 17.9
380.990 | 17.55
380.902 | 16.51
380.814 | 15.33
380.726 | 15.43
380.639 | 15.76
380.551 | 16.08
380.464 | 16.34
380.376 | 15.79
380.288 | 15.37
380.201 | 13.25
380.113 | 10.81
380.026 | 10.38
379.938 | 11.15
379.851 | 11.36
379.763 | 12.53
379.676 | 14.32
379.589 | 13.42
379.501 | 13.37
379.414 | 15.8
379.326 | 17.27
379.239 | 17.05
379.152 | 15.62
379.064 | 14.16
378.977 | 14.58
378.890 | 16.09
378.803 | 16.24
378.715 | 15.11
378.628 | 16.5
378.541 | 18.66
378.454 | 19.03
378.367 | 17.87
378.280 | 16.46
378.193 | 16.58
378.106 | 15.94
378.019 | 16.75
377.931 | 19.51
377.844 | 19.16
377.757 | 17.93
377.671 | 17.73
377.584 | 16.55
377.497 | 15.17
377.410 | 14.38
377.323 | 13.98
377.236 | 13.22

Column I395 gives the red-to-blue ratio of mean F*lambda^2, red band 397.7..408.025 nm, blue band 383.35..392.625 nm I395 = 1.29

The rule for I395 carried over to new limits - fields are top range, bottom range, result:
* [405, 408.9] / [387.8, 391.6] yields 1.31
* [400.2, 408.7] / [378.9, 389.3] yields 1.42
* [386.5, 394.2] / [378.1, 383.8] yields 1.10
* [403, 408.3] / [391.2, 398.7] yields 1.36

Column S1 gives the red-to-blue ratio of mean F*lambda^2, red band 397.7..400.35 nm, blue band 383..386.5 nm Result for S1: 1.3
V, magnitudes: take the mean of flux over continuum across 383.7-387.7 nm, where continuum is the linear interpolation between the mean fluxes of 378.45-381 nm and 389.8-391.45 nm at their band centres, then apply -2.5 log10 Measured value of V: 0.06 mag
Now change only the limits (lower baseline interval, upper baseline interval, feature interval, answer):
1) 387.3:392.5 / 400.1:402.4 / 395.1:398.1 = 0.26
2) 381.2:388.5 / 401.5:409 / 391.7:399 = 0.18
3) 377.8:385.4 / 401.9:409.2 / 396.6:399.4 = 0.18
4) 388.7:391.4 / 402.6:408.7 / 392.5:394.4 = 0.29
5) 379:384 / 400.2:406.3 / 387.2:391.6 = 0.00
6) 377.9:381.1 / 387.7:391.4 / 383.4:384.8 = 0.19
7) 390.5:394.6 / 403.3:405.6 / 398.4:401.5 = -0.04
